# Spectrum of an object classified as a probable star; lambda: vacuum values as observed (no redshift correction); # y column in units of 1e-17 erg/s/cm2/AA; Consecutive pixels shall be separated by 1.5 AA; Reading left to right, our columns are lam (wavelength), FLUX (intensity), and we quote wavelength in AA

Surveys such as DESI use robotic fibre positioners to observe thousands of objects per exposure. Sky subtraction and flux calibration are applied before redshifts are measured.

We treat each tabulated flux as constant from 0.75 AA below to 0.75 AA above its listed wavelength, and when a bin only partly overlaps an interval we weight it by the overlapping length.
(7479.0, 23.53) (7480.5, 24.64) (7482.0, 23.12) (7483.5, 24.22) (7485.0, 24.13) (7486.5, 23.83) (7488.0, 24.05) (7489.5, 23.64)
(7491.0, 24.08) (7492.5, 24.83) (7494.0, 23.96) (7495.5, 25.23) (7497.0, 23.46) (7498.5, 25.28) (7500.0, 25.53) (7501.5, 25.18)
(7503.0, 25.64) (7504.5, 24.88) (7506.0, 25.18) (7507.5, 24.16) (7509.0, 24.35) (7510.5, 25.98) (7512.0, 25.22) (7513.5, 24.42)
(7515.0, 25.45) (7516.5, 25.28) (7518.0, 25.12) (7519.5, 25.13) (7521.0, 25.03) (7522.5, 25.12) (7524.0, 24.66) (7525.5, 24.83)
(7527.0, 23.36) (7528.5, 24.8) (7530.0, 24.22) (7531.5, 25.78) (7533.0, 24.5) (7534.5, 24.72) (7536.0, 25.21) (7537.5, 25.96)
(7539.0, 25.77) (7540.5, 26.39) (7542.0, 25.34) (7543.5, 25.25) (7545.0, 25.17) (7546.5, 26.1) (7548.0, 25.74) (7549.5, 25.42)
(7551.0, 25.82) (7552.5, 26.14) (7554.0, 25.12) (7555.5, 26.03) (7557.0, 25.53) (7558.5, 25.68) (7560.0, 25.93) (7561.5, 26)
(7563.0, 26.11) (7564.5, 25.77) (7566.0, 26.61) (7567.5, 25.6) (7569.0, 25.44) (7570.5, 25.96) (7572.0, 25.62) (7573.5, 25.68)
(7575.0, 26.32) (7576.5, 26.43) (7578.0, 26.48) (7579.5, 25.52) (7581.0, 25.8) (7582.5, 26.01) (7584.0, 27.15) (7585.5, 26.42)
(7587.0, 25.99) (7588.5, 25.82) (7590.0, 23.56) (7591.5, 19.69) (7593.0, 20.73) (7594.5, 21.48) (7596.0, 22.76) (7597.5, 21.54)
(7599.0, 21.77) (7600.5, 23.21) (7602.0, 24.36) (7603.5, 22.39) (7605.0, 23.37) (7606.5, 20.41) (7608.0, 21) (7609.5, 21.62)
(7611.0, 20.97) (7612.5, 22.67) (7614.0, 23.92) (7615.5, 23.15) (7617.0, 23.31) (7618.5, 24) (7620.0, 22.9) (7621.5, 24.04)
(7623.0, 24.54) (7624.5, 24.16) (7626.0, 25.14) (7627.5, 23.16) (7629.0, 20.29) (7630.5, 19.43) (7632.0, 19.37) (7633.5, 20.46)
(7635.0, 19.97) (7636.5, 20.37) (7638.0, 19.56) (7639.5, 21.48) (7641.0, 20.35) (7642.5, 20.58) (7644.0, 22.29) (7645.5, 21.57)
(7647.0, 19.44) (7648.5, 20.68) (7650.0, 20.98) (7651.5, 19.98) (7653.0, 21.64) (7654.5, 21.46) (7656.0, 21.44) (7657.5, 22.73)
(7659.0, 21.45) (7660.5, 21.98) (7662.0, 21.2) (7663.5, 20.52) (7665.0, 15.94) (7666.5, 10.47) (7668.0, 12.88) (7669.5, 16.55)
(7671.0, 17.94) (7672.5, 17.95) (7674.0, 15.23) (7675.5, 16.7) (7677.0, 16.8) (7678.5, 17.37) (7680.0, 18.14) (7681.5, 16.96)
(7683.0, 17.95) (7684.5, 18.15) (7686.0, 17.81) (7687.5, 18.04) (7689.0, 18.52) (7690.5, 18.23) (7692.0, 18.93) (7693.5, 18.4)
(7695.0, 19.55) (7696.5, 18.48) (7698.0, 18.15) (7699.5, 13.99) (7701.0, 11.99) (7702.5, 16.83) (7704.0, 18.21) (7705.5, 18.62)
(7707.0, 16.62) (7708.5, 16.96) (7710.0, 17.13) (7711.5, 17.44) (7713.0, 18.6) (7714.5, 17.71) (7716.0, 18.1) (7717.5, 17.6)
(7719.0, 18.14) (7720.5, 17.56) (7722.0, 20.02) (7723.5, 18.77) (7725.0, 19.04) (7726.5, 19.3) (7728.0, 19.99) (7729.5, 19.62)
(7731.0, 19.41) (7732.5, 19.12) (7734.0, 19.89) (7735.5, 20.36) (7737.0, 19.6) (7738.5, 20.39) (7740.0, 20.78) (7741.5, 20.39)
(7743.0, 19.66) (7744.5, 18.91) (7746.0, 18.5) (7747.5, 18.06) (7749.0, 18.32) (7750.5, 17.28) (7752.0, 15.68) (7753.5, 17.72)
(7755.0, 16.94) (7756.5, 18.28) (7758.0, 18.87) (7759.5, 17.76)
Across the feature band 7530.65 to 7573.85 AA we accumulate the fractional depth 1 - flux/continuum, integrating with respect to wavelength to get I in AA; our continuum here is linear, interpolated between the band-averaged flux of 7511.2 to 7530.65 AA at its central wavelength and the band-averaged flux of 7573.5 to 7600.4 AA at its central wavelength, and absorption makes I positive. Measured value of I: -1.9 AA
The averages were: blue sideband 24.8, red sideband 24.3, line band 25.7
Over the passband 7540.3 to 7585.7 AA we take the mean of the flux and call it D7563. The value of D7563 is 25.9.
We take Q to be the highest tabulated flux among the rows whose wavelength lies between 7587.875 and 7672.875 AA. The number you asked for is 25.82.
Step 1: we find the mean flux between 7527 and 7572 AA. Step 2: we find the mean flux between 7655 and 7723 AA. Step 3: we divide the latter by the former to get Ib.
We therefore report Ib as 0.7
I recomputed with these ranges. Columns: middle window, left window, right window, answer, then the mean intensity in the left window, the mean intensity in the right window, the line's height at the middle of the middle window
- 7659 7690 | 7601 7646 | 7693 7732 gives 3.5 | 22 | 17.9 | 19.7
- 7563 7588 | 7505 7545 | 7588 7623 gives -2.7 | 25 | 22.6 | 23.5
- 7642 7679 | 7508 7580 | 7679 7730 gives 1.8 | 25.5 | 17.9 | 20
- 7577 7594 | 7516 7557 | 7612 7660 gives -0.9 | 25.3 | 21.8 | 23.5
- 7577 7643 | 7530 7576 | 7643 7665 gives 0.9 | 25.7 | 21.1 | 23.1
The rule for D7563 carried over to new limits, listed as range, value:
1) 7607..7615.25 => 22.1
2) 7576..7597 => 24.5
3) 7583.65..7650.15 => 22.3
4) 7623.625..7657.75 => 21.1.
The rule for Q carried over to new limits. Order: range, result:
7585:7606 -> 26.42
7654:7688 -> 22.73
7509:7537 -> 25.98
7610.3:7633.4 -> 25.14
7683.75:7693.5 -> 18.93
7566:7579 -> 26.61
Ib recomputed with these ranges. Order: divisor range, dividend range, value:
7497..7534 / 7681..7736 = 0.73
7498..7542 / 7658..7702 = 0.70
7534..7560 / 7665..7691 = 0.65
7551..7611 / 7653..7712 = 0.73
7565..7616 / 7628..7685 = 0.80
